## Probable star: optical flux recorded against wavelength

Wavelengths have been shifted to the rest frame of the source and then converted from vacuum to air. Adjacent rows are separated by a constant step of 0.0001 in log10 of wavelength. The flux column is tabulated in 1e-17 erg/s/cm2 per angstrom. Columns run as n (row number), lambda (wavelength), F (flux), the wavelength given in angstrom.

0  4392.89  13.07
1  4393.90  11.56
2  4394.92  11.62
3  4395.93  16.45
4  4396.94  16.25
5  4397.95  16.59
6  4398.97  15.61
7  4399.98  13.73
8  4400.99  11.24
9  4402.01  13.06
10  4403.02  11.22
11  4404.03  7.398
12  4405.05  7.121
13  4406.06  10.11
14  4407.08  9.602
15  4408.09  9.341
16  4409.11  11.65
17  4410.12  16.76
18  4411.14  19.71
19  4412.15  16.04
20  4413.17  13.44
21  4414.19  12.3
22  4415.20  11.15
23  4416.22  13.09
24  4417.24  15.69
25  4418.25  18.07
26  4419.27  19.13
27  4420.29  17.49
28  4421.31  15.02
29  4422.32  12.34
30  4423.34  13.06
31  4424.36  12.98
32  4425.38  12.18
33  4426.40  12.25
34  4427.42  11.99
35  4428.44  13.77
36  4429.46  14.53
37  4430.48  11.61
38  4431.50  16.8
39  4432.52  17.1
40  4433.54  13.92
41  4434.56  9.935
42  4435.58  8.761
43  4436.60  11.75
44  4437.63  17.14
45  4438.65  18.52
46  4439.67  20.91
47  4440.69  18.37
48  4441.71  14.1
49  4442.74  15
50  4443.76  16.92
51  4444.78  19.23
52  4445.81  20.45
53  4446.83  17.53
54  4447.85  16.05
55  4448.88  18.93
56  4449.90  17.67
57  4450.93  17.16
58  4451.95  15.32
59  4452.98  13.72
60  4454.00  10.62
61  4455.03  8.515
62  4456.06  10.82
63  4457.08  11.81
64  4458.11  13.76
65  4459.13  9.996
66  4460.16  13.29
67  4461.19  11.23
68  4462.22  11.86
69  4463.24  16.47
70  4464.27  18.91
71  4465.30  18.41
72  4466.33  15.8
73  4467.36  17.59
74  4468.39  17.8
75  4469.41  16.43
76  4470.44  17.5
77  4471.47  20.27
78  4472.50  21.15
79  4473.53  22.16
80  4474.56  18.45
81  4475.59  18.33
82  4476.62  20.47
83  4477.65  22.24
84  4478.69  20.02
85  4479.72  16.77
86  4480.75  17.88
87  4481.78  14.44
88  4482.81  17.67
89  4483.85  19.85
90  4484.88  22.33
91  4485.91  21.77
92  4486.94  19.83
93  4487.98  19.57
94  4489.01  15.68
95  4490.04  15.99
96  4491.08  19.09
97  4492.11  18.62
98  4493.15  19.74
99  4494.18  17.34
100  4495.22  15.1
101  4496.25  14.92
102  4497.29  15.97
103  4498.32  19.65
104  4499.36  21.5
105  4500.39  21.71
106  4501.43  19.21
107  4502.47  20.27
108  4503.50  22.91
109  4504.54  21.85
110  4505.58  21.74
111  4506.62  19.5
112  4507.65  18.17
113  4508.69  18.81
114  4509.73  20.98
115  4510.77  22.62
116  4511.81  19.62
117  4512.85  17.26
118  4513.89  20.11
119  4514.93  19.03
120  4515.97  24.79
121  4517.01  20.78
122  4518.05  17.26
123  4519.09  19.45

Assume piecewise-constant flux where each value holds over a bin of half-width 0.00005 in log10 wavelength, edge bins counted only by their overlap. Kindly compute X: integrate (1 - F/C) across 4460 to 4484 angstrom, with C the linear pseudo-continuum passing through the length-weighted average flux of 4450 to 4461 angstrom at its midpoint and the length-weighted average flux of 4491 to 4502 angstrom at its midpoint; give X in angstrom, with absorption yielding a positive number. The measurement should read -4.4 angstrom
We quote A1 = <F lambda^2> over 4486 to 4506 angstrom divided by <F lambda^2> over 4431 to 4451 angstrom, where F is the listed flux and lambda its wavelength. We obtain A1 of 1.20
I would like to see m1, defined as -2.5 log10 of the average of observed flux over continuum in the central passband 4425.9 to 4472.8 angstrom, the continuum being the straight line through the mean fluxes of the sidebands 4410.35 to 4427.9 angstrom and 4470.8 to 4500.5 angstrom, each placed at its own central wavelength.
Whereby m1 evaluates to 0.09 mag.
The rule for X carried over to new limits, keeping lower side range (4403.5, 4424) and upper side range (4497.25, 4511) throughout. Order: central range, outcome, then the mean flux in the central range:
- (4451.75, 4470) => 3.3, 14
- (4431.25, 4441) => 0.0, 15.2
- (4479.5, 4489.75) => 0.2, 18.6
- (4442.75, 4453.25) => -0.8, 17.3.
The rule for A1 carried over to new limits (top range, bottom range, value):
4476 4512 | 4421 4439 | 1.47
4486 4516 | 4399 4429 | 1.52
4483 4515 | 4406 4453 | 1.34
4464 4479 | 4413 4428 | 1.39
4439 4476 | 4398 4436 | 1.24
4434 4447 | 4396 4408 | 1.35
